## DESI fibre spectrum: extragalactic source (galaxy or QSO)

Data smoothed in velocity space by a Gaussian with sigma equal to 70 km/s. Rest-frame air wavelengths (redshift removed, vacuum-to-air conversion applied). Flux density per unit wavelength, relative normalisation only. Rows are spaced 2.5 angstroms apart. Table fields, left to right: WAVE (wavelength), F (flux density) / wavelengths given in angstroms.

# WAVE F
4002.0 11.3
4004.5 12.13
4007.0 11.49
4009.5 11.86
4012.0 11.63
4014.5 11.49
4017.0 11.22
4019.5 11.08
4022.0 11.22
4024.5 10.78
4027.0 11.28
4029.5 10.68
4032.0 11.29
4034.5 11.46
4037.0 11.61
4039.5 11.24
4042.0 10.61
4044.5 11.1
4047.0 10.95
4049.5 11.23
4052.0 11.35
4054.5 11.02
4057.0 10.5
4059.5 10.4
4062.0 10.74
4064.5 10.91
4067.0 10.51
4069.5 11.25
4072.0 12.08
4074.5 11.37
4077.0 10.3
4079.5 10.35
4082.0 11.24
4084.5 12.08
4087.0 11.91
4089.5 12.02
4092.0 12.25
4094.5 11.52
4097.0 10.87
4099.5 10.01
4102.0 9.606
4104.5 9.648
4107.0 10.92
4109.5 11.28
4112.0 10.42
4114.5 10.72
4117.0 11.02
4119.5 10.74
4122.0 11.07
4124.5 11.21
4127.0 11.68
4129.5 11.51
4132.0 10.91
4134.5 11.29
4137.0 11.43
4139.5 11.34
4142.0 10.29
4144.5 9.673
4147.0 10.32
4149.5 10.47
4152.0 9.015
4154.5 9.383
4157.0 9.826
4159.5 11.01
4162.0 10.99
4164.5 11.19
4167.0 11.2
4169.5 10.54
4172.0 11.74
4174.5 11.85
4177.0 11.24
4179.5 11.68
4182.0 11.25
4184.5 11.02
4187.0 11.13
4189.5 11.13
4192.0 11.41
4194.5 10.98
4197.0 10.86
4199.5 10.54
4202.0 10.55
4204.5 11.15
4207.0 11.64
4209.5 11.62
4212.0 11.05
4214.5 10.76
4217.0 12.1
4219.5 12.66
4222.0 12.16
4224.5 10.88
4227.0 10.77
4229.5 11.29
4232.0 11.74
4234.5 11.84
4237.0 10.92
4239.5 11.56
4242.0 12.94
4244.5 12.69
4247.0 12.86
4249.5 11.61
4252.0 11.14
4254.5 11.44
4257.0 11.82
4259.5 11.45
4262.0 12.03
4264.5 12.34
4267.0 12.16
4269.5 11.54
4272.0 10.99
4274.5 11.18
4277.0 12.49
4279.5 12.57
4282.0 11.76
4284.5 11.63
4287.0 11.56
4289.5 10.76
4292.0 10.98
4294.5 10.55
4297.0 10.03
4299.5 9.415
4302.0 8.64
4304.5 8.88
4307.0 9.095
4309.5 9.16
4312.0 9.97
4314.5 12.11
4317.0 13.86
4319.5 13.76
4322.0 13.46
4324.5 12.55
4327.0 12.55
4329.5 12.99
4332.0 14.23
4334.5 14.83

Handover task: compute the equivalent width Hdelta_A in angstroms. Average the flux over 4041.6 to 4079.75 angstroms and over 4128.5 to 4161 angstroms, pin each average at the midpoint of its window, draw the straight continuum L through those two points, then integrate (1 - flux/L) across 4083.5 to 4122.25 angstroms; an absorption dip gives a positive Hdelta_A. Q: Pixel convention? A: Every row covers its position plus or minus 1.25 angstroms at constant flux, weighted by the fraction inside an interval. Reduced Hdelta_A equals -1.0 angstroms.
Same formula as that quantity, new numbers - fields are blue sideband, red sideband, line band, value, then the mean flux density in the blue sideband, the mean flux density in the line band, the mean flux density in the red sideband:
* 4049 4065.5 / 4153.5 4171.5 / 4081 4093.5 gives -1.3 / 10.9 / 11.9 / 10.7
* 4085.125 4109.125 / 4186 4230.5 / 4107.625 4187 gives 1.7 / 11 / 10.9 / 11.3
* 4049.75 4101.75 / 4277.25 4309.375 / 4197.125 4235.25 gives -2.3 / 11.1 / 11.4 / 10.5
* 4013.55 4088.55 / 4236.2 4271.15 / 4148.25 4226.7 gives 3.9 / 11.1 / 11.1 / 11.9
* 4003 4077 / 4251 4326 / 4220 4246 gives -1.0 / 11.2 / 11.7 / 11.3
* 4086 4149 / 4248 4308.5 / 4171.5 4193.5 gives -0.7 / 10.9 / 11.4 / 11.1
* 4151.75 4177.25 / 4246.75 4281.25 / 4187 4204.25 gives 0.2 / 10.8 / 10.9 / 11.8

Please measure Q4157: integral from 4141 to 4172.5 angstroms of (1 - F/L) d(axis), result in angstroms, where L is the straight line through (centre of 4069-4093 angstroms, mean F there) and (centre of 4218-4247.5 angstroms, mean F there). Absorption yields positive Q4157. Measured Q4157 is 3.4 angstroms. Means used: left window 11.5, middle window 10.4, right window 11.8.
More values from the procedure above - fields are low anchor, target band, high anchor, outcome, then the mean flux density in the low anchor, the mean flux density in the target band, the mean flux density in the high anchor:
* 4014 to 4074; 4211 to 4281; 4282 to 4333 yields -3.1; 11.1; 11.8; 11.3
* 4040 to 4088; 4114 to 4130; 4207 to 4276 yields 0.2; 11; 11.1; 11.7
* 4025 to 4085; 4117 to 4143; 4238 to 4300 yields 0.2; 11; 11.1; 11.6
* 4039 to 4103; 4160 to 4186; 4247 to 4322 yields -0.2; 11.1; 11.3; 11.3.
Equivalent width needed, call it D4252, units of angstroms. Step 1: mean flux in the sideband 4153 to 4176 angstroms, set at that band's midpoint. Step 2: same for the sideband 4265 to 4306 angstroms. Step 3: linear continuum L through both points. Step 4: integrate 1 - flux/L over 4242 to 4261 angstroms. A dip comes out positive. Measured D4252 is -1.7 angstroms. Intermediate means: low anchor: 10.8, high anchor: 11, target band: 11.9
